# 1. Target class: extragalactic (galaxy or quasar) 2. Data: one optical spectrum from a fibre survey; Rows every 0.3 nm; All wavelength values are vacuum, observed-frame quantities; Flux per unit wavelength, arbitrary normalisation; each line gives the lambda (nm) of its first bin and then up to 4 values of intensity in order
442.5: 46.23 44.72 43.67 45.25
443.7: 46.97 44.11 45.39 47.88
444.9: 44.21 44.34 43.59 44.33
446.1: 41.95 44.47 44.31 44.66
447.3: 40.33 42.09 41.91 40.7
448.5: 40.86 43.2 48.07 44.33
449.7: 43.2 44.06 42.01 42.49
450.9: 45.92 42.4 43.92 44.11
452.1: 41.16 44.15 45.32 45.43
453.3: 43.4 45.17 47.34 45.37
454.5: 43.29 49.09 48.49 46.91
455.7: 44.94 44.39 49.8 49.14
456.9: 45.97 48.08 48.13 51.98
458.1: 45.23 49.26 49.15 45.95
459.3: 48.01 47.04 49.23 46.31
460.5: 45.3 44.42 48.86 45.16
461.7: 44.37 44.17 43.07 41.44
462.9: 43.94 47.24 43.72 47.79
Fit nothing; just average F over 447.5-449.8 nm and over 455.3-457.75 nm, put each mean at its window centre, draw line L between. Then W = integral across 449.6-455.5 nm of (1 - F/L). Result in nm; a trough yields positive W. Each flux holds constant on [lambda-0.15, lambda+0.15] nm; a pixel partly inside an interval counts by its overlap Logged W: 0.07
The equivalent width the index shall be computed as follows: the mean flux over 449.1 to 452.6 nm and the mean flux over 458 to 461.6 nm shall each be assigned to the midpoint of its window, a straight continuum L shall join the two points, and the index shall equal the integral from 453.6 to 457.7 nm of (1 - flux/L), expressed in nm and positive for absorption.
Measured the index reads -0.14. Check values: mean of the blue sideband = 43.7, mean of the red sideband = 47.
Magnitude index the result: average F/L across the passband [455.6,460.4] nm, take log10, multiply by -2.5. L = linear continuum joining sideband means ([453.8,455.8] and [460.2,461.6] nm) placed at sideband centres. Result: -0.03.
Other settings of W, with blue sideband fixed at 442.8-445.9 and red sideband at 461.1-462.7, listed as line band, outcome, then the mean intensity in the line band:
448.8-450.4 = 0.02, 44.3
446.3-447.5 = 0.04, 43.3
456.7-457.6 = -0.06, 47.4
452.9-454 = -0.02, 45.2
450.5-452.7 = 0.05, 43.6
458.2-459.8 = -0.13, 47.8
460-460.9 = -0.03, 45.6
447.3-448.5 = 0.09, 41.3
